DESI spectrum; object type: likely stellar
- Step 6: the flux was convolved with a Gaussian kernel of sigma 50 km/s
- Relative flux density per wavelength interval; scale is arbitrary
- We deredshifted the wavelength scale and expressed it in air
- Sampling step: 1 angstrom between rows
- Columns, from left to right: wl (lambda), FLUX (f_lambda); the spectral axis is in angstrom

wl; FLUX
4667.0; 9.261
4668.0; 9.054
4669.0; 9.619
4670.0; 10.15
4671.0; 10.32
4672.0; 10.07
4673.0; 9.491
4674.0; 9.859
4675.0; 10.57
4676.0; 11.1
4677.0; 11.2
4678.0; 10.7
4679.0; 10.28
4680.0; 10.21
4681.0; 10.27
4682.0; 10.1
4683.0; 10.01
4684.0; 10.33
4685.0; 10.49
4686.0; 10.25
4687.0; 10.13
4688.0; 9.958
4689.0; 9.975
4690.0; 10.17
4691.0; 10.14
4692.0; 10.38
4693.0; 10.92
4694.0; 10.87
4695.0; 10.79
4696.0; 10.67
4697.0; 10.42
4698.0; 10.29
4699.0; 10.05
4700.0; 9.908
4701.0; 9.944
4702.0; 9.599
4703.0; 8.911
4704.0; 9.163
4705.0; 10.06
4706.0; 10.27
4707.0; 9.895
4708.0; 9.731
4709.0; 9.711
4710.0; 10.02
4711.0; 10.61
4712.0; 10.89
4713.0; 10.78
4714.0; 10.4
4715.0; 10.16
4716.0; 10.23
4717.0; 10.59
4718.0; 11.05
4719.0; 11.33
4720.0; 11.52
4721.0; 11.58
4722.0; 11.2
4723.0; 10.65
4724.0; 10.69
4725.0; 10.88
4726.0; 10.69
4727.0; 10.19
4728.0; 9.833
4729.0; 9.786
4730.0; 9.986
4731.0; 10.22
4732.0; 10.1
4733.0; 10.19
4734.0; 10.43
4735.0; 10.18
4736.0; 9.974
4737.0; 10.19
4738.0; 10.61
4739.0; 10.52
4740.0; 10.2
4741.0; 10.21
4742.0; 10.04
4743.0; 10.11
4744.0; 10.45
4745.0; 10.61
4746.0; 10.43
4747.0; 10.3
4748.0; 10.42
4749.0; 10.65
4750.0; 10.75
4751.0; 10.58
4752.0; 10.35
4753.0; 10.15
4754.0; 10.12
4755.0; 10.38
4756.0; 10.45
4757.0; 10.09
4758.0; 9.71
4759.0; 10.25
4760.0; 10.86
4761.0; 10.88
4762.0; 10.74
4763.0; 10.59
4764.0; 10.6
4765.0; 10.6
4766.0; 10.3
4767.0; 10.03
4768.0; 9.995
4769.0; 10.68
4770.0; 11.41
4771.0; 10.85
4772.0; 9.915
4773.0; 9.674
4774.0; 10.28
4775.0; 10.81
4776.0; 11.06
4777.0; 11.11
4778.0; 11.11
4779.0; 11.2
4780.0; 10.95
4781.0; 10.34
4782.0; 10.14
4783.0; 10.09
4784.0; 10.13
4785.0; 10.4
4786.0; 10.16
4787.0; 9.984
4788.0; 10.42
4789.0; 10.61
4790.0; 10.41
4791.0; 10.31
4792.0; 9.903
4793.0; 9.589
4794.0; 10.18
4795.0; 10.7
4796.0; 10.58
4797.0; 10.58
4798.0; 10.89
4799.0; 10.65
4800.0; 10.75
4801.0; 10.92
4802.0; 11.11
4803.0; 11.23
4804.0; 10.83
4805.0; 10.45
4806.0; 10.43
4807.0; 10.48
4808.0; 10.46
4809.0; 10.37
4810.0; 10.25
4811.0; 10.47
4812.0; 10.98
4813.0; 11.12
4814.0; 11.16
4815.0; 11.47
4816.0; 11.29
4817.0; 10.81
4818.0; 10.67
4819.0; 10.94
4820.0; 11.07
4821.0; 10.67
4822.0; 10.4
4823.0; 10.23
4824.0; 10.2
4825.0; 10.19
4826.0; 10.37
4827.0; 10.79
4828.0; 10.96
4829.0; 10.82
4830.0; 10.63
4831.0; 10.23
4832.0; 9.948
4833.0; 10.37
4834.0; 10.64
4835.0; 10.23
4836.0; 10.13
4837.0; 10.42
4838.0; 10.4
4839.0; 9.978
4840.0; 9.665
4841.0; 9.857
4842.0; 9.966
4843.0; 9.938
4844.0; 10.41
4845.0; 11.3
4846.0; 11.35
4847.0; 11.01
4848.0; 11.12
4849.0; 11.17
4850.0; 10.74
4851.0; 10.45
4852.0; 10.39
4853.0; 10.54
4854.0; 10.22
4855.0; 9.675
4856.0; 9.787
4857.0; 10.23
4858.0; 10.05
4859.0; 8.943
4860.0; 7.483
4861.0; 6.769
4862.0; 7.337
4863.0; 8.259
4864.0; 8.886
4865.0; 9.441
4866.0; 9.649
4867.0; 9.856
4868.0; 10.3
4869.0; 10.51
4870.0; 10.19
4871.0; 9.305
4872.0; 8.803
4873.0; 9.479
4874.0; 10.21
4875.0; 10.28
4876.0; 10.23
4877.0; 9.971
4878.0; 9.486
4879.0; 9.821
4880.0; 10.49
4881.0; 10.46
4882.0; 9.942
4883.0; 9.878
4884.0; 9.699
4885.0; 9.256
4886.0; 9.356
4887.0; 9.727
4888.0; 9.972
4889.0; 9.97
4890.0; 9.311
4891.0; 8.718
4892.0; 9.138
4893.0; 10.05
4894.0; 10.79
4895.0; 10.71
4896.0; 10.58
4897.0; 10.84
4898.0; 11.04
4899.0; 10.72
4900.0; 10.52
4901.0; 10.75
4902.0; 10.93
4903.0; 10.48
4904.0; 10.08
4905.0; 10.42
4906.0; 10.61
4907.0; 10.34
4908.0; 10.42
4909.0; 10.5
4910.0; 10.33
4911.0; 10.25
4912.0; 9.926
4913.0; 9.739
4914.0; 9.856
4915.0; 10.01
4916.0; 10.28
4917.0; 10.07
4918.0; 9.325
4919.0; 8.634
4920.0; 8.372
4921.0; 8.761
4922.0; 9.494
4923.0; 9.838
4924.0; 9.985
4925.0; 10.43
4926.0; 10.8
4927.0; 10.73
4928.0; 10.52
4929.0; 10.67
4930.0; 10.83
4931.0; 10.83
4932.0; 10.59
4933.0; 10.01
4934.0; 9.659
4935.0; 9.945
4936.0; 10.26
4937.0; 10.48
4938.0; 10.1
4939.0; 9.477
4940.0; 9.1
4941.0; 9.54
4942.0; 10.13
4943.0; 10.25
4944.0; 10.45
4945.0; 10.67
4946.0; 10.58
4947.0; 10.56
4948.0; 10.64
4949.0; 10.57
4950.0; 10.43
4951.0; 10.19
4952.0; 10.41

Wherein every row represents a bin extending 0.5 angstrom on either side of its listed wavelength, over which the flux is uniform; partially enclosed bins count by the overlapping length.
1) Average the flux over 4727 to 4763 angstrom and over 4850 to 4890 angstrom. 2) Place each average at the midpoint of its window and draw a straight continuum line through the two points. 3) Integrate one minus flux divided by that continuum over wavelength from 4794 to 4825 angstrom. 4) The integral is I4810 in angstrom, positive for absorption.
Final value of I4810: -2.4 angstrom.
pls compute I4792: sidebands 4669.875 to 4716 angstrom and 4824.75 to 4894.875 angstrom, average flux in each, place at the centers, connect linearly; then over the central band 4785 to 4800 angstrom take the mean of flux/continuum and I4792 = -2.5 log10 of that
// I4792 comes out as -0.03 mag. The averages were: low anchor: 10.2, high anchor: 9.95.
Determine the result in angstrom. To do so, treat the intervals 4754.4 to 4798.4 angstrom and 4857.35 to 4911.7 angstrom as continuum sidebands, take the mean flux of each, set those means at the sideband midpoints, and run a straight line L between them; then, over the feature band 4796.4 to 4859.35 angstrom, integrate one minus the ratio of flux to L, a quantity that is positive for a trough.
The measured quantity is -2.3 angstrom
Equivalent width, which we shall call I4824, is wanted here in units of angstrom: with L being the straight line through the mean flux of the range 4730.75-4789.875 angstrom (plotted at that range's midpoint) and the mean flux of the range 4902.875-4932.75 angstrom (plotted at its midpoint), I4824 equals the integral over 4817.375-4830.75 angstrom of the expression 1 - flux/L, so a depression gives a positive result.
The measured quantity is -0.4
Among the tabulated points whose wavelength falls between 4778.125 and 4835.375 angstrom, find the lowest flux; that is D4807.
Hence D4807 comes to 9.589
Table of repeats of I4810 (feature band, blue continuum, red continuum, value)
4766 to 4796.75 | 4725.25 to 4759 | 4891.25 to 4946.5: -0.5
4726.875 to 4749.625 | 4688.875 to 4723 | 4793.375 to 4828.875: 0.5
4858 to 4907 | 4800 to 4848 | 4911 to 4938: 2.2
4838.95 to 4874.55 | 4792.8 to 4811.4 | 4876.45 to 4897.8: 1.2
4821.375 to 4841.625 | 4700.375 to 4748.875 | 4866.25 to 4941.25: -0.3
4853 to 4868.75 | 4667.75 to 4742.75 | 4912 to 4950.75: 1.5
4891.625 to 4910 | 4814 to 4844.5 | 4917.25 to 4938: -0.7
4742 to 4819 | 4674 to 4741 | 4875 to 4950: -2.1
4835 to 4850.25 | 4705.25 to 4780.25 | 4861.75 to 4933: -0.5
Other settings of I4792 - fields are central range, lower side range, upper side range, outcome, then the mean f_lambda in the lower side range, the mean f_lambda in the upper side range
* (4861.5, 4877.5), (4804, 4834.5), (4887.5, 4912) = 0.10 mag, 10.6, 10.3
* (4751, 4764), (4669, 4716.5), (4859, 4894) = -0.05 mag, 10.2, 9.49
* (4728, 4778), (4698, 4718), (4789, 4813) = -0.01 mag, 10.1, 10.6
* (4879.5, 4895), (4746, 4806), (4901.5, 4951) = 0.05 mag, 10.5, 10.1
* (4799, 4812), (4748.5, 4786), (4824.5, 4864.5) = -0.04 mag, 10.5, 10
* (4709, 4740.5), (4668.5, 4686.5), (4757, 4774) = -0.01 mag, 10.3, 10.4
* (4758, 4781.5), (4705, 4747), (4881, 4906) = -0.03 mag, 10.4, 10.1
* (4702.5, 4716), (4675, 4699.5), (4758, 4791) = 0.04 mag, 10.4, 10.5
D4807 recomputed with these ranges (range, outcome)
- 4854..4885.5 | 6.769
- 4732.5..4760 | 9.71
